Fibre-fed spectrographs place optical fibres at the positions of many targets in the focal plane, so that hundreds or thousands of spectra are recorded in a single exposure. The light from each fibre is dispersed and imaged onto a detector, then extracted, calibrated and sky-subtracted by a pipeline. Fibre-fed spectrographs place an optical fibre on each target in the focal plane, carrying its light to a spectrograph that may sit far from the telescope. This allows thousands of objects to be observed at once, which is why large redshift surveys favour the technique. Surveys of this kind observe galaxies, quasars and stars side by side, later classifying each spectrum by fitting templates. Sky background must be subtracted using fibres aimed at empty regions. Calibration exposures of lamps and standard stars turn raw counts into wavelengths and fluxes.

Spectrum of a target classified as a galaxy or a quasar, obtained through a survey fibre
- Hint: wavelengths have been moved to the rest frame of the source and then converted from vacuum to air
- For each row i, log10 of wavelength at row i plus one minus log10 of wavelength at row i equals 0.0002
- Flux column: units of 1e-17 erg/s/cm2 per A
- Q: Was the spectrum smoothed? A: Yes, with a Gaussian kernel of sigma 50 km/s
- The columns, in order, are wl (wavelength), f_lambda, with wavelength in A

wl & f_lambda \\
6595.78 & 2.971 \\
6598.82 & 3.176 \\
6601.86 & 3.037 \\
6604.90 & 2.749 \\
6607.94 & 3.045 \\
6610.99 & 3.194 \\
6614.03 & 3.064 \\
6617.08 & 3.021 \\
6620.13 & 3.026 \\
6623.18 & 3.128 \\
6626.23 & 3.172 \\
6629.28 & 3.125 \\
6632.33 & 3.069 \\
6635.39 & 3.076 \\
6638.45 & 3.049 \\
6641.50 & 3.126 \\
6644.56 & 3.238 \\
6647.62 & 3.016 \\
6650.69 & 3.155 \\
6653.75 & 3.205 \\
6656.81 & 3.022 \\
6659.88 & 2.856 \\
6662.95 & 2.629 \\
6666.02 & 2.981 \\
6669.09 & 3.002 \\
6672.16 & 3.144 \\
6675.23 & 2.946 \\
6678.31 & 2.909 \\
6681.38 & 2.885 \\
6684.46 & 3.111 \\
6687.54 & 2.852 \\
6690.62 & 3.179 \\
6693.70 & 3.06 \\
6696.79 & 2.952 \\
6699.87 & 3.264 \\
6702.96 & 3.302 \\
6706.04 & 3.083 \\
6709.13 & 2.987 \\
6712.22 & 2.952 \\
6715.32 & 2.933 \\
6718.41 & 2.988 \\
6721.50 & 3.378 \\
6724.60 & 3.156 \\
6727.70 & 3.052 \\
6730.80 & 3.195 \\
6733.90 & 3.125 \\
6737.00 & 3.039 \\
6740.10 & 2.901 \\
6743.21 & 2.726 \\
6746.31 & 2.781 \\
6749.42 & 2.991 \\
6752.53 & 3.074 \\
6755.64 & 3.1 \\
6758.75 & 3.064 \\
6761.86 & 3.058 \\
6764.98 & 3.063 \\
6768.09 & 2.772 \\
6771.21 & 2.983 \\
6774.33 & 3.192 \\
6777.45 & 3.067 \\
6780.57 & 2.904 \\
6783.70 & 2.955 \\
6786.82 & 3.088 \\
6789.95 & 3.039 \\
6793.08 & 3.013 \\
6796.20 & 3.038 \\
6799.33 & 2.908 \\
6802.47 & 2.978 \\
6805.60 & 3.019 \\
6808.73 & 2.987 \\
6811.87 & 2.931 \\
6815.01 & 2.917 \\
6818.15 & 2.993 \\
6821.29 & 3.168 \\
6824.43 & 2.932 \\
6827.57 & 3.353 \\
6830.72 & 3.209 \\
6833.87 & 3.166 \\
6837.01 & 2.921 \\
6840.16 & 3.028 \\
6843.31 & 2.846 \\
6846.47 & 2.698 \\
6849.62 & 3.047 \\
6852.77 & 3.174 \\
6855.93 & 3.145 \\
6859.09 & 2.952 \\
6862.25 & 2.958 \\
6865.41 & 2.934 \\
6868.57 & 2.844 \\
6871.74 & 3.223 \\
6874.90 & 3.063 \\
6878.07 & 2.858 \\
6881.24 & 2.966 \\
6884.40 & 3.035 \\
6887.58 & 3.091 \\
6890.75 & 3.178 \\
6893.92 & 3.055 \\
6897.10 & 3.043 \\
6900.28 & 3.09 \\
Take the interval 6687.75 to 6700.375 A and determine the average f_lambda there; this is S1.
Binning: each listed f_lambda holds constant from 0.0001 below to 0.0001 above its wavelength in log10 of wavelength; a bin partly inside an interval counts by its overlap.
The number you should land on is 3.07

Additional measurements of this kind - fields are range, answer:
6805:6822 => 2.99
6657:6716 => 3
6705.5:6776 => 3.02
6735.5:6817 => 2.98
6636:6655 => 3.13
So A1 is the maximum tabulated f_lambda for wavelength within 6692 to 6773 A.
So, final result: 3.378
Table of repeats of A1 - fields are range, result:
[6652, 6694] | 3.205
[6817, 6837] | 3.353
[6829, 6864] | 3.209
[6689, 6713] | 3.302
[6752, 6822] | 3.192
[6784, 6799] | 3.088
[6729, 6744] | 3.195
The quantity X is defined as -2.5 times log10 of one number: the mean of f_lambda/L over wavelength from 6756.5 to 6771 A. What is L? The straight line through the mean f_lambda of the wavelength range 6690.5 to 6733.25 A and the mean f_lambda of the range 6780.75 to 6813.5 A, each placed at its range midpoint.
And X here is 0.01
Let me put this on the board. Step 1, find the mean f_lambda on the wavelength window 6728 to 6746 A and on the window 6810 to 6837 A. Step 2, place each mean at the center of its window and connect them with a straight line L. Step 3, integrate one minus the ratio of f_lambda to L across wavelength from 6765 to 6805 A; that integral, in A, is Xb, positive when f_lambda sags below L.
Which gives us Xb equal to 0.5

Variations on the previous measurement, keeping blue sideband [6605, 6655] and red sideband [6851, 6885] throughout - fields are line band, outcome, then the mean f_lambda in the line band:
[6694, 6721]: 0.0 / 3.07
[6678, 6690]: 0.5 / 2.96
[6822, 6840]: -0.5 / 3.11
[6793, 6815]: 0.4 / 2.98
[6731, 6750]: 0.7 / 2.94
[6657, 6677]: 1.0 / 2.93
